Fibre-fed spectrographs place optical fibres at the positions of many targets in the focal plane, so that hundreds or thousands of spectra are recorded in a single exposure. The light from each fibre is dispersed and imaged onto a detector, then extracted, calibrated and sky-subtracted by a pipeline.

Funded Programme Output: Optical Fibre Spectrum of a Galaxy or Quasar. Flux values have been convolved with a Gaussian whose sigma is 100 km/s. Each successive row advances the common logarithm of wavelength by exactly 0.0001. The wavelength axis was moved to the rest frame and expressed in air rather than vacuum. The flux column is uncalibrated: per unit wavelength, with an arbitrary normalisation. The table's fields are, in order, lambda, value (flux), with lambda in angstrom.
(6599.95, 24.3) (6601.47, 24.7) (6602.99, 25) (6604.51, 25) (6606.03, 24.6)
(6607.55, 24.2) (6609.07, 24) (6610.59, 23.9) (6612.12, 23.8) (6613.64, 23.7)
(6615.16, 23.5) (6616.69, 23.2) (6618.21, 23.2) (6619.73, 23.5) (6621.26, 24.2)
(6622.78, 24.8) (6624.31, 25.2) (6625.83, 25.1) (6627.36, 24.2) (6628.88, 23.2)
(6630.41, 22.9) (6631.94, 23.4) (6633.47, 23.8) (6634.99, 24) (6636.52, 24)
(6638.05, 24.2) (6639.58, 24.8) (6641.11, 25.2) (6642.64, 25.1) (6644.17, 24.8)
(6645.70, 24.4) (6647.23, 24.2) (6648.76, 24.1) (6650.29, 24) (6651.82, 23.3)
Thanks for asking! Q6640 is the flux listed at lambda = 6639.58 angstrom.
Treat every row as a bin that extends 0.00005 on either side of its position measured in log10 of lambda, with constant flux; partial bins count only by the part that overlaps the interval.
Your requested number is 24.8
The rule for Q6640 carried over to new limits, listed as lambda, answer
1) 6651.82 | 23.3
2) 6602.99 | 25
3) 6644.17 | 24.8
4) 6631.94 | 23.4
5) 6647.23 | 24.2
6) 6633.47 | 23.8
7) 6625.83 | 25.1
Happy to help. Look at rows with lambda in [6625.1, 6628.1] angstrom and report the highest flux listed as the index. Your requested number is 25.1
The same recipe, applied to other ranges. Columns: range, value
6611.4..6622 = 24.2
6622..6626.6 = 25.2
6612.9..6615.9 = 23.7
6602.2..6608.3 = 25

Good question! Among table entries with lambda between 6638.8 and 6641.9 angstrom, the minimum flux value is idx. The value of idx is 24.8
